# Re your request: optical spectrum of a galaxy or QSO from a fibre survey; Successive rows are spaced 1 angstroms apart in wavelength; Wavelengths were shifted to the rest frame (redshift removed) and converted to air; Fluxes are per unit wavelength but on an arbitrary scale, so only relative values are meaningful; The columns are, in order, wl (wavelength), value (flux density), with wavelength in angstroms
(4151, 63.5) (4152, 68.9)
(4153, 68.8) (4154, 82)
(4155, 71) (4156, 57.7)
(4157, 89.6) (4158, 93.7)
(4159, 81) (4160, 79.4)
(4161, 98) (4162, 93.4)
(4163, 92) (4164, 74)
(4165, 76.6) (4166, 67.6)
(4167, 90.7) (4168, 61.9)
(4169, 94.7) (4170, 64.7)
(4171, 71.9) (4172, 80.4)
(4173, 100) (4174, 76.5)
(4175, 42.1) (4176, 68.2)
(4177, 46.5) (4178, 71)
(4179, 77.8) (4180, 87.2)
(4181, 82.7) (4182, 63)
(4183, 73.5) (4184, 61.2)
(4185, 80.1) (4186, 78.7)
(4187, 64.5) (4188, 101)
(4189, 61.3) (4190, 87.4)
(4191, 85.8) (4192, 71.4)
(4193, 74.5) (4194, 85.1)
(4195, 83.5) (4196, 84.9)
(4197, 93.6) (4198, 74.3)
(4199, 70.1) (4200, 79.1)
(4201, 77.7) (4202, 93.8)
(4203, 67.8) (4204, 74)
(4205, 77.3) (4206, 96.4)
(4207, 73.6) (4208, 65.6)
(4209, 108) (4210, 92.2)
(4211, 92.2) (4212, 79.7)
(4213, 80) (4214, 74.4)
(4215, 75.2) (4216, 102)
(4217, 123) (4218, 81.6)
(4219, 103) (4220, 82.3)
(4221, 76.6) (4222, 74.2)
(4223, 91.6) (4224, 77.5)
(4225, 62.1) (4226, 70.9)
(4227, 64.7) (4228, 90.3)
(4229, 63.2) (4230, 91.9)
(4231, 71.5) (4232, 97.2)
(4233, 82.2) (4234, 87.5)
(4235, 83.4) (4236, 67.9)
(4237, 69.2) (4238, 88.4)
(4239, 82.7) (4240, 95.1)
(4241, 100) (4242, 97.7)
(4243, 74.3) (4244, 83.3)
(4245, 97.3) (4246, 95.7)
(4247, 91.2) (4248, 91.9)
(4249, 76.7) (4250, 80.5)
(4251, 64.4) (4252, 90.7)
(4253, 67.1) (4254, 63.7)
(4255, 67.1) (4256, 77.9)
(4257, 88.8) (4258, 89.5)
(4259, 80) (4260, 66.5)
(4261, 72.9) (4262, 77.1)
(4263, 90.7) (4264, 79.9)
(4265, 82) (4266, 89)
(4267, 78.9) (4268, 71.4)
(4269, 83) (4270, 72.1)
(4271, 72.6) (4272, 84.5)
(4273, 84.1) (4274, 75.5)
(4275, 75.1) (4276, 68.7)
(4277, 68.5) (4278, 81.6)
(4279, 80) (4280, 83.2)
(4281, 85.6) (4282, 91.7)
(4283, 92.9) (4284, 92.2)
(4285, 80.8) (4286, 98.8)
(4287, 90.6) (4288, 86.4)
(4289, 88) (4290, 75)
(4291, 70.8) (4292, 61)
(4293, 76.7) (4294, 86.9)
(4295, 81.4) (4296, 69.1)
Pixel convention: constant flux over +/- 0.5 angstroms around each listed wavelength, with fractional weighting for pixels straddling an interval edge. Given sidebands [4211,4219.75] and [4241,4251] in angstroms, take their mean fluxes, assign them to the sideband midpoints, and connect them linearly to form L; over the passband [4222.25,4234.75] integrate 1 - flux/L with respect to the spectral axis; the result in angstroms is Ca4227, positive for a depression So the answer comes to 1.3 angstroms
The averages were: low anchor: 89.8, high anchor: 87.1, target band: 79.2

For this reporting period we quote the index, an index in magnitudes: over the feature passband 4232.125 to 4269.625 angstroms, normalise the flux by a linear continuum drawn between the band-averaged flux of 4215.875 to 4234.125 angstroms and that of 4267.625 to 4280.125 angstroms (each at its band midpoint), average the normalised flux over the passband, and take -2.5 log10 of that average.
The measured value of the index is -0.03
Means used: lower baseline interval 83.4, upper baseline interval 76.8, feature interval 81.9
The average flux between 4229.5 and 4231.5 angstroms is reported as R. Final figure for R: 81.7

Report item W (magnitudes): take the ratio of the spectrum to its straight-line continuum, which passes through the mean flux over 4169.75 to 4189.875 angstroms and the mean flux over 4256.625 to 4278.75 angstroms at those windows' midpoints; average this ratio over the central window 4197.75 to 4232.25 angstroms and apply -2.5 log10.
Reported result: -0.09 mag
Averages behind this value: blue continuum 73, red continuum 78.7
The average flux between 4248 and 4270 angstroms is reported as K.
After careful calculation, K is 78.2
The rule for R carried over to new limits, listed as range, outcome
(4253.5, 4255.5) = 65.4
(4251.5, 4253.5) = 78.9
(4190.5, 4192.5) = 78.6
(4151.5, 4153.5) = 68.8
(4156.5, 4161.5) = 88.3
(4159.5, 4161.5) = 88.7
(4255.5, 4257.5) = 83.3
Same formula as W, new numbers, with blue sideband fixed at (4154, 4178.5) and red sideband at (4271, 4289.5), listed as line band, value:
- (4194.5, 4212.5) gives -0.05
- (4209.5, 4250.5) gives -0.05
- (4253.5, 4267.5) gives 0.05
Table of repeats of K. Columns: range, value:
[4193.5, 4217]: 83.5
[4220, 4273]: 80.6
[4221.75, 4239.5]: 78.8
